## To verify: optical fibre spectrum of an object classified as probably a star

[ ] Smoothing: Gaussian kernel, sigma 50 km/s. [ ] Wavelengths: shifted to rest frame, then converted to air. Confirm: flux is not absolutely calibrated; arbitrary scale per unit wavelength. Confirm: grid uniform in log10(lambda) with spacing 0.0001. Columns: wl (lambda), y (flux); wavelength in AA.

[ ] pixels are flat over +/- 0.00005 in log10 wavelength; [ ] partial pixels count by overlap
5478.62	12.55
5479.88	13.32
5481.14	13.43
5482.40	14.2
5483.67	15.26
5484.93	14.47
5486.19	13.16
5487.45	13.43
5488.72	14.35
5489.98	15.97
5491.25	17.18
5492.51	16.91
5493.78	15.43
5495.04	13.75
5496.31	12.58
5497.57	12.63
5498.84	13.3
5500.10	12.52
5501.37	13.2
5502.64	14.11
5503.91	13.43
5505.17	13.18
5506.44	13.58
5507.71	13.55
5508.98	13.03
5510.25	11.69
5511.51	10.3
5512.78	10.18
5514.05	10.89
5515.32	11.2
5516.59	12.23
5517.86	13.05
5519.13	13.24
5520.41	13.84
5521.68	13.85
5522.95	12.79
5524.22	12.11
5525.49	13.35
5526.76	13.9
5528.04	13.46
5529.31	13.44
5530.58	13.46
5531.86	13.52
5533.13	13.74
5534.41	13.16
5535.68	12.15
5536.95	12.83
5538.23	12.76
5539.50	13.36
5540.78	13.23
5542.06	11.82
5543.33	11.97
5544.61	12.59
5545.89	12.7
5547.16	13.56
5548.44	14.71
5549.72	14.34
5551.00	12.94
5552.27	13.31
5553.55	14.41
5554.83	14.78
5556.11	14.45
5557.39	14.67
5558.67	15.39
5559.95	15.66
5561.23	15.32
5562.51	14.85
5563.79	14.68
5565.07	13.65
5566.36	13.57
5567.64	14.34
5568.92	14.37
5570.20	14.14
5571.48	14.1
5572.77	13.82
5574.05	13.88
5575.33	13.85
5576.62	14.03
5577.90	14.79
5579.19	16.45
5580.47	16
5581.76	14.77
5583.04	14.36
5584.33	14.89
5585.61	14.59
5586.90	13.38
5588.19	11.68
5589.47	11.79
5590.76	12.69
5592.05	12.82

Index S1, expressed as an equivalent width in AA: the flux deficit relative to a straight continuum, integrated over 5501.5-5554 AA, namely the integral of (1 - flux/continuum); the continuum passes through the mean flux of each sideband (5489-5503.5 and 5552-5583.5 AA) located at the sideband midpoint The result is 5.4 AA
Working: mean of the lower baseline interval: 14.3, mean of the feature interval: 12.9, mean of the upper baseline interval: 14.6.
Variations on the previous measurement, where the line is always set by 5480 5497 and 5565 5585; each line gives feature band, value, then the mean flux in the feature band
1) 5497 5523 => 3.39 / 12.7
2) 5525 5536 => 0.86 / 13.4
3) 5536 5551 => 1.50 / 13.1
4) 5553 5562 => -0.29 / 15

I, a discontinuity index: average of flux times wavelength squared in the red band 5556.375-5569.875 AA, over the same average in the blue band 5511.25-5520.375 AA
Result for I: 1.3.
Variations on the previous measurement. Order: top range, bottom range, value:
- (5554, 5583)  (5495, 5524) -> 1.18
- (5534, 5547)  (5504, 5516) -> 1.07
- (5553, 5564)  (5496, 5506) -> 1.16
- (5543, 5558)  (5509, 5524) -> 1.14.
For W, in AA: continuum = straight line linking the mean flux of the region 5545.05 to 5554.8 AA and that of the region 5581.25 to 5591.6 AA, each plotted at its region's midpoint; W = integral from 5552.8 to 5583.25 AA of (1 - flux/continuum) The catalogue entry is -2.2 AA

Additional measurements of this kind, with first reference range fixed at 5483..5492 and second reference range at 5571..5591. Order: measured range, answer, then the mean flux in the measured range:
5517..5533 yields 1.3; 13.3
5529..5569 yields 1.7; 13.7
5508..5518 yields 2.1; 11.6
